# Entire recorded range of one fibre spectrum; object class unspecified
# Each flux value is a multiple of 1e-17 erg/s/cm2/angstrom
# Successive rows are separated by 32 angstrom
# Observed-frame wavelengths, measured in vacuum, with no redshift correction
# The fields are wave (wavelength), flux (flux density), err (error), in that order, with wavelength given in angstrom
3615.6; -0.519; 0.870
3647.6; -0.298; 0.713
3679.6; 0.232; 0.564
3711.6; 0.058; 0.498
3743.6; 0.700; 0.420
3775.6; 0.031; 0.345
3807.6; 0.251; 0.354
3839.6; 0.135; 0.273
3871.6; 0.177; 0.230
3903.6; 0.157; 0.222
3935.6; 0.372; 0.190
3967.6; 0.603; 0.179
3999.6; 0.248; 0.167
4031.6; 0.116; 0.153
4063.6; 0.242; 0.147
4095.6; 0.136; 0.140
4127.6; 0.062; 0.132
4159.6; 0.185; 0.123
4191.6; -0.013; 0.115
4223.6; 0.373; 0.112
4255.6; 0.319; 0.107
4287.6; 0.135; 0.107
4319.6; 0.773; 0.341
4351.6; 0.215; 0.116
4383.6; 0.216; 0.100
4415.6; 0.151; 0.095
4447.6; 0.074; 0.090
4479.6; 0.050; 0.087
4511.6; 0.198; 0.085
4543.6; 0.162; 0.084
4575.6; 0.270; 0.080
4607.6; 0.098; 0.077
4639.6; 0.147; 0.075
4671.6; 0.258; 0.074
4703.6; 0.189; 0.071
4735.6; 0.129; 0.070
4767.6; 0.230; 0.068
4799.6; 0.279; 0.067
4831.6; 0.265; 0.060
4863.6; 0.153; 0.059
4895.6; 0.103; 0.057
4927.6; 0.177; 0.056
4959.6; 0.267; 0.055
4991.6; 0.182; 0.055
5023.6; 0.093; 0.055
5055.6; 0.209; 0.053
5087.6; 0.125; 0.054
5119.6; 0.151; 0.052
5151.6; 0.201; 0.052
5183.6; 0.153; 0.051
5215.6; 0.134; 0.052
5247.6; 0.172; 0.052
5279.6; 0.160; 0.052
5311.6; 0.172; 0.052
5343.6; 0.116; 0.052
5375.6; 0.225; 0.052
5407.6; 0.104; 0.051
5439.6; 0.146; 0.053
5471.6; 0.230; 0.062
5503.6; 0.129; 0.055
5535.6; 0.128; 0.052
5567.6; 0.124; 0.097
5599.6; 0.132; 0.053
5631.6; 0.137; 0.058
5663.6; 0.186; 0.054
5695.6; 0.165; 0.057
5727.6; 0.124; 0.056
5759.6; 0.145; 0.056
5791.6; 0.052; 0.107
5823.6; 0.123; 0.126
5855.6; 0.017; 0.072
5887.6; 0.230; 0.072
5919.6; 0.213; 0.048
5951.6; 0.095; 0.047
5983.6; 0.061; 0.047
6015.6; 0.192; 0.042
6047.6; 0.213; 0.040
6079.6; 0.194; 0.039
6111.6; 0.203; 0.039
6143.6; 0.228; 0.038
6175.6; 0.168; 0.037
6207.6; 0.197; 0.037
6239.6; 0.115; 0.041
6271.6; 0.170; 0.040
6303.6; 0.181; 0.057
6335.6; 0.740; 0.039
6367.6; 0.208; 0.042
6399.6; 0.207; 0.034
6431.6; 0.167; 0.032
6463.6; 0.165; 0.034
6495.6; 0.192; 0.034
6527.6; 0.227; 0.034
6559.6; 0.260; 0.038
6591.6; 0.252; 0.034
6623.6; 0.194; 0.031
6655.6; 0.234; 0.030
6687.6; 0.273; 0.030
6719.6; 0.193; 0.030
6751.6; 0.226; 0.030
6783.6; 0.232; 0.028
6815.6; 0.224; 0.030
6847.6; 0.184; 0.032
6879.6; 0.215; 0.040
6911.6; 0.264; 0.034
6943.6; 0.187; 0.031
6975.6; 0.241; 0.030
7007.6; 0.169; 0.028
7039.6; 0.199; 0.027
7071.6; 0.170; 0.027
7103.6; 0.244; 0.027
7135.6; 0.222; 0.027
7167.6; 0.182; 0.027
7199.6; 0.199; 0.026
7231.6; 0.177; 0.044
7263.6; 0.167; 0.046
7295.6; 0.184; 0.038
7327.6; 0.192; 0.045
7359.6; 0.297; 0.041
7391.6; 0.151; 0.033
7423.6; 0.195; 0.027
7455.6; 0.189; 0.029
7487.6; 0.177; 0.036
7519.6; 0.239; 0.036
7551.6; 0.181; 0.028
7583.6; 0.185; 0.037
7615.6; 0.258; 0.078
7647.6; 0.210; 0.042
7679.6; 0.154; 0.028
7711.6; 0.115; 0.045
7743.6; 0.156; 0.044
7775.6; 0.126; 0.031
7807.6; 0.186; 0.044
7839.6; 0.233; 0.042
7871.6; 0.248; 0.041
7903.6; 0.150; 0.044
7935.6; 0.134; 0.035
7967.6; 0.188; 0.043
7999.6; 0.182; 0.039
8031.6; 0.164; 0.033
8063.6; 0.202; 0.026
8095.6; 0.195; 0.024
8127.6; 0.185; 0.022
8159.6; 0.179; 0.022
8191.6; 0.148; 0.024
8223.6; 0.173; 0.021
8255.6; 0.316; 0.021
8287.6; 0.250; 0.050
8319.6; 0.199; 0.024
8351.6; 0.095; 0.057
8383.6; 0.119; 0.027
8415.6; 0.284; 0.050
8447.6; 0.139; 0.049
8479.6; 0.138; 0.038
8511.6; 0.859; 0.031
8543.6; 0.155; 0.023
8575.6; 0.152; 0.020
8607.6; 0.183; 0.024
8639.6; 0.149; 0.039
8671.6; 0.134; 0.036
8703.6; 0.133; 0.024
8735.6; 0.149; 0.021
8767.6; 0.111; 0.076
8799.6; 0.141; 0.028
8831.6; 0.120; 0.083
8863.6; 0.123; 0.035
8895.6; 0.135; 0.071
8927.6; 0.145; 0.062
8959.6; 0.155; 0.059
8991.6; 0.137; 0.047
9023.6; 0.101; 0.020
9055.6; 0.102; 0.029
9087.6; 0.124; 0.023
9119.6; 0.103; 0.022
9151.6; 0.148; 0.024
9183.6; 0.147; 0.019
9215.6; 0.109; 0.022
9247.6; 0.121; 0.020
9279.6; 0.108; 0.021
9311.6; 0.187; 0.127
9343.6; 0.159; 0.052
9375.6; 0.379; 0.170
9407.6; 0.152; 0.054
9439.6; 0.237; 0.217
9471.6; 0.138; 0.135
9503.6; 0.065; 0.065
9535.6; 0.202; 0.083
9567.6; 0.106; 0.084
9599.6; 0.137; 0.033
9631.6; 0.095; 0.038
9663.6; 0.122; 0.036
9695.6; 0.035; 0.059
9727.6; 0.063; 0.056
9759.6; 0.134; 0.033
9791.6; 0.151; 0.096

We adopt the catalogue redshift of 0.698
